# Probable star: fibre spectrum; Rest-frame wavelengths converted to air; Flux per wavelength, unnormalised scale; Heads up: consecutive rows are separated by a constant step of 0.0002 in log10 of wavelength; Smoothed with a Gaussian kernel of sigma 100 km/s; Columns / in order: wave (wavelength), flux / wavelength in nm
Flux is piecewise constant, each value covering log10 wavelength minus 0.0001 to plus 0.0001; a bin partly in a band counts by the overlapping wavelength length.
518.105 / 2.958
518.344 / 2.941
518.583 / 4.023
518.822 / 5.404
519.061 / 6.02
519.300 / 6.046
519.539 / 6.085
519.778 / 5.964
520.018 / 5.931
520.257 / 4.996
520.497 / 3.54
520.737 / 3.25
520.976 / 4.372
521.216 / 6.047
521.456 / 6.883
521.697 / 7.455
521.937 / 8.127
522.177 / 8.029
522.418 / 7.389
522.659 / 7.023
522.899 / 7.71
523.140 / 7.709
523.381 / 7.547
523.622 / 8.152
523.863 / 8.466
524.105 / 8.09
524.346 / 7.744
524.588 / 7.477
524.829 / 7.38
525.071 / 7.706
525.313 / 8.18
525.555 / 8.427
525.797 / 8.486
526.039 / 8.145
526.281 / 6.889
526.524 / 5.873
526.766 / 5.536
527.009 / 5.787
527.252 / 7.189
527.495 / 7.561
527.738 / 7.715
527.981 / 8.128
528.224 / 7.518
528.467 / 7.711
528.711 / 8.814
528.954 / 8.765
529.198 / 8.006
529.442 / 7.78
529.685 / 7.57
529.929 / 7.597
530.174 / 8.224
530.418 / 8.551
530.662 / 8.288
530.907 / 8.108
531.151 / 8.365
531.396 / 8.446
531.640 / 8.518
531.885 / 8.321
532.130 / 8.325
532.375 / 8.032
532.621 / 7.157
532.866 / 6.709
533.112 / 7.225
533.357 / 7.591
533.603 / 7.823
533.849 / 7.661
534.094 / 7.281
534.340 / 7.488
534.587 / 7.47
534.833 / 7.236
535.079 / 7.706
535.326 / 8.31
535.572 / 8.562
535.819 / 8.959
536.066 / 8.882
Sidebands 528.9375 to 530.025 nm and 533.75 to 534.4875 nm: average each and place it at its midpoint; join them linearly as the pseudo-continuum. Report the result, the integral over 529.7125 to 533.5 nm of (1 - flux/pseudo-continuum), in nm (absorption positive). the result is -0.13 nm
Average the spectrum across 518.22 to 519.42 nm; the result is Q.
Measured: 4.88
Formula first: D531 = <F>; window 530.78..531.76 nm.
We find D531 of 8.36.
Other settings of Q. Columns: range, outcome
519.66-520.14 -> 5.94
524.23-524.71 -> 7.61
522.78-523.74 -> 7.78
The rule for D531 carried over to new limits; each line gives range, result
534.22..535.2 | 7.47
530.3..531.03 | 8.32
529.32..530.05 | 7.66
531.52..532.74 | 8.07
